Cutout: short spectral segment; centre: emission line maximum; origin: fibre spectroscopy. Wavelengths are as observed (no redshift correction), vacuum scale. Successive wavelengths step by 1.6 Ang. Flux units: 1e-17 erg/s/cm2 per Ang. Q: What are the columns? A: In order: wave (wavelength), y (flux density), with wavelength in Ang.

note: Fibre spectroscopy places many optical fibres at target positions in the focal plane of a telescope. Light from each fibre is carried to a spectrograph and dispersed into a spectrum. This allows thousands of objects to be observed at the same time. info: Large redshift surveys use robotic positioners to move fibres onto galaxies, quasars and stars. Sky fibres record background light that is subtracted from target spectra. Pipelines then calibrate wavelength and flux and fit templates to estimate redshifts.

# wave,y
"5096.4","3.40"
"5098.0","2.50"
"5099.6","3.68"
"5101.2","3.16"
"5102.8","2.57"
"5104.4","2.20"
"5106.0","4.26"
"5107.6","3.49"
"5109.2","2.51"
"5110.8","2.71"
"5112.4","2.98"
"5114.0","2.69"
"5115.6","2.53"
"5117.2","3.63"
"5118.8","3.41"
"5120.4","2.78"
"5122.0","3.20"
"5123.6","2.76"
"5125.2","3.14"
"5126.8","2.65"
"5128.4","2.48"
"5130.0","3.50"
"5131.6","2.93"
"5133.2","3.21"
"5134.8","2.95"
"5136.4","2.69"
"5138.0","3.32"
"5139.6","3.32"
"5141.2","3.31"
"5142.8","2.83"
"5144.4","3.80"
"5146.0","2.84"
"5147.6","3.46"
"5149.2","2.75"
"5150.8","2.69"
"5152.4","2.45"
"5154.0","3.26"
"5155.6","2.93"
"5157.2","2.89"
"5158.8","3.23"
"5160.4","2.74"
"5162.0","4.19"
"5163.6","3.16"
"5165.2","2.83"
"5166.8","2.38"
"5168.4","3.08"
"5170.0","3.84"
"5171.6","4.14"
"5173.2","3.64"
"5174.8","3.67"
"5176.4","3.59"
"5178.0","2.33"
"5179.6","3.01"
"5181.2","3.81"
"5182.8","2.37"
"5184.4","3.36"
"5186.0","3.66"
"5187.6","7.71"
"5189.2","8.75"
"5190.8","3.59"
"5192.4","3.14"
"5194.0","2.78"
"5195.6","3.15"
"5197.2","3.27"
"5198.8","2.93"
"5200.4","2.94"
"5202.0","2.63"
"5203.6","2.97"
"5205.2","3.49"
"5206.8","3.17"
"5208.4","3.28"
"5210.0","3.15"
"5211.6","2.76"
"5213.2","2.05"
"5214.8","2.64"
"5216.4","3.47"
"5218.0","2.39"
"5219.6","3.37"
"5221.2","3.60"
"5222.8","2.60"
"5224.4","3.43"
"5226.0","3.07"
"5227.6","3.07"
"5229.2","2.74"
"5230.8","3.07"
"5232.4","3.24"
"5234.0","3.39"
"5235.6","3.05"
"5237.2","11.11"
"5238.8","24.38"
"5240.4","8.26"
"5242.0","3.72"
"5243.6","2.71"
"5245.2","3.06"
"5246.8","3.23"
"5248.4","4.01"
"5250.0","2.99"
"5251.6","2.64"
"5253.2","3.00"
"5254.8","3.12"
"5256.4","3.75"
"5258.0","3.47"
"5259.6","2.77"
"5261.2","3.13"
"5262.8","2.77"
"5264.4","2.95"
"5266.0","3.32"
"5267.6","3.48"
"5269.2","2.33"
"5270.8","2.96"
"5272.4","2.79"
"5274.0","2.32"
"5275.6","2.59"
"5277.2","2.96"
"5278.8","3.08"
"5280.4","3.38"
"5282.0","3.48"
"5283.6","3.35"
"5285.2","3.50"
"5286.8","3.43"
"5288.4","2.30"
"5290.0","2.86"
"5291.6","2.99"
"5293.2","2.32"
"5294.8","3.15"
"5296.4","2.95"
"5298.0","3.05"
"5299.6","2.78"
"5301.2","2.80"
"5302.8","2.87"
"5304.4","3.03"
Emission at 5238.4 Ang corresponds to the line [O III]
